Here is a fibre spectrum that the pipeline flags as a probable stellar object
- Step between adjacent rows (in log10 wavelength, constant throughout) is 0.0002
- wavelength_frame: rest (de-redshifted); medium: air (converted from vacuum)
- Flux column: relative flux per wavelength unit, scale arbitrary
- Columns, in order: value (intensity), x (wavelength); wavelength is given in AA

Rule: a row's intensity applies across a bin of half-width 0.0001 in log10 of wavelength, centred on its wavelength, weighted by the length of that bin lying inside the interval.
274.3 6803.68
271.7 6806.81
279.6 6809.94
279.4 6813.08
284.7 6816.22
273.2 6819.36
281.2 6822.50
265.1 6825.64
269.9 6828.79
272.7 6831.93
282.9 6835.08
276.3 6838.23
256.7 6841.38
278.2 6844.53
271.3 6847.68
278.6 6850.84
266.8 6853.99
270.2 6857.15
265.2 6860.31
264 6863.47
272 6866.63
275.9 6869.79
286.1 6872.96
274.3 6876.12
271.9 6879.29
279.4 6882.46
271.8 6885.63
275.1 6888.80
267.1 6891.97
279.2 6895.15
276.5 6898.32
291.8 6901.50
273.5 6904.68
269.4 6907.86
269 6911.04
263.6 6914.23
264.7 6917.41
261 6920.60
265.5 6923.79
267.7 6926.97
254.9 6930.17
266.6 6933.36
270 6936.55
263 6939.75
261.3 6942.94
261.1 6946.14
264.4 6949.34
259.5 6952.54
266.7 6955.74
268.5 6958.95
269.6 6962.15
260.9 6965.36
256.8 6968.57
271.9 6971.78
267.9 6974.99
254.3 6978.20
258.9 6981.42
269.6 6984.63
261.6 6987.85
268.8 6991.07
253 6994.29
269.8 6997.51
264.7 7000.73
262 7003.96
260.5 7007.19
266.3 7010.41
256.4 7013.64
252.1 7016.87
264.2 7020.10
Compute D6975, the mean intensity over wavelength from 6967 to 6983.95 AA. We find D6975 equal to 262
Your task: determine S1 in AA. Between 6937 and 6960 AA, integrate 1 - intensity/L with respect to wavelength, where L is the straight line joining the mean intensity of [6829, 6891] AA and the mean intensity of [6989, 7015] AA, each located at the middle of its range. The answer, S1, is 0.3 AA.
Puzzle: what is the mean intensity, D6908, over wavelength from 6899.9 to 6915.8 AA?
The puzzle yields 273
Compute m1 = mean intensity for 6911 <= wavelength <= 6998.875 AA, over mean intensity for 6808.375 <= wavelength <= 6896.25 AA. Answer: 0.96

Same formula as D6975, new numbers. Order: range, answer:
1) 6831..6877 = 273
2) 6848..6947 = 270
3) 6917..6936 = 264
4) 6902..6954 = 265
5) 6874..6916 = 274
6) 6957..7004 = 264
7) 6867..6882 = 277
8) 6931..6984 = 264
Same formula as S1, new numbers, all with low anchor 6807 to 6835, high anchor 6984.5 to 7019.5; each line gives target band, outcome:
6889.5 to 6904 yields -0.4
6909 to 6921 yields 0.2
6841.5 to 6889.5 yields -0.1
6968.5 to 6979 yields 0.0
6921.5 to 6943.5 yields 0.3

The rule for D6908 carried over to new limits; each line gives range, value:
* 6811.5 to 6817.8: 282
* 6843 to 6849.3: 275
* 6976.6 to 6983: 256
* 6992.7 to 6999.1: 261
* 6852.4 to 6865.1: 267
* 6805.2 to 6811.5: 276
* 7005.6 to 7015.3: 261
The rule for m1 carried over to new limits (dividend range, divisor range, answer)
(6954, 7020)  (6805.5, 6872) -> 0.96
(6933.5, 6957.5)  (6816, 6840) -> 0.96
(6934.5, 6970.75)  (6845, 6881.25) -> 0.97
